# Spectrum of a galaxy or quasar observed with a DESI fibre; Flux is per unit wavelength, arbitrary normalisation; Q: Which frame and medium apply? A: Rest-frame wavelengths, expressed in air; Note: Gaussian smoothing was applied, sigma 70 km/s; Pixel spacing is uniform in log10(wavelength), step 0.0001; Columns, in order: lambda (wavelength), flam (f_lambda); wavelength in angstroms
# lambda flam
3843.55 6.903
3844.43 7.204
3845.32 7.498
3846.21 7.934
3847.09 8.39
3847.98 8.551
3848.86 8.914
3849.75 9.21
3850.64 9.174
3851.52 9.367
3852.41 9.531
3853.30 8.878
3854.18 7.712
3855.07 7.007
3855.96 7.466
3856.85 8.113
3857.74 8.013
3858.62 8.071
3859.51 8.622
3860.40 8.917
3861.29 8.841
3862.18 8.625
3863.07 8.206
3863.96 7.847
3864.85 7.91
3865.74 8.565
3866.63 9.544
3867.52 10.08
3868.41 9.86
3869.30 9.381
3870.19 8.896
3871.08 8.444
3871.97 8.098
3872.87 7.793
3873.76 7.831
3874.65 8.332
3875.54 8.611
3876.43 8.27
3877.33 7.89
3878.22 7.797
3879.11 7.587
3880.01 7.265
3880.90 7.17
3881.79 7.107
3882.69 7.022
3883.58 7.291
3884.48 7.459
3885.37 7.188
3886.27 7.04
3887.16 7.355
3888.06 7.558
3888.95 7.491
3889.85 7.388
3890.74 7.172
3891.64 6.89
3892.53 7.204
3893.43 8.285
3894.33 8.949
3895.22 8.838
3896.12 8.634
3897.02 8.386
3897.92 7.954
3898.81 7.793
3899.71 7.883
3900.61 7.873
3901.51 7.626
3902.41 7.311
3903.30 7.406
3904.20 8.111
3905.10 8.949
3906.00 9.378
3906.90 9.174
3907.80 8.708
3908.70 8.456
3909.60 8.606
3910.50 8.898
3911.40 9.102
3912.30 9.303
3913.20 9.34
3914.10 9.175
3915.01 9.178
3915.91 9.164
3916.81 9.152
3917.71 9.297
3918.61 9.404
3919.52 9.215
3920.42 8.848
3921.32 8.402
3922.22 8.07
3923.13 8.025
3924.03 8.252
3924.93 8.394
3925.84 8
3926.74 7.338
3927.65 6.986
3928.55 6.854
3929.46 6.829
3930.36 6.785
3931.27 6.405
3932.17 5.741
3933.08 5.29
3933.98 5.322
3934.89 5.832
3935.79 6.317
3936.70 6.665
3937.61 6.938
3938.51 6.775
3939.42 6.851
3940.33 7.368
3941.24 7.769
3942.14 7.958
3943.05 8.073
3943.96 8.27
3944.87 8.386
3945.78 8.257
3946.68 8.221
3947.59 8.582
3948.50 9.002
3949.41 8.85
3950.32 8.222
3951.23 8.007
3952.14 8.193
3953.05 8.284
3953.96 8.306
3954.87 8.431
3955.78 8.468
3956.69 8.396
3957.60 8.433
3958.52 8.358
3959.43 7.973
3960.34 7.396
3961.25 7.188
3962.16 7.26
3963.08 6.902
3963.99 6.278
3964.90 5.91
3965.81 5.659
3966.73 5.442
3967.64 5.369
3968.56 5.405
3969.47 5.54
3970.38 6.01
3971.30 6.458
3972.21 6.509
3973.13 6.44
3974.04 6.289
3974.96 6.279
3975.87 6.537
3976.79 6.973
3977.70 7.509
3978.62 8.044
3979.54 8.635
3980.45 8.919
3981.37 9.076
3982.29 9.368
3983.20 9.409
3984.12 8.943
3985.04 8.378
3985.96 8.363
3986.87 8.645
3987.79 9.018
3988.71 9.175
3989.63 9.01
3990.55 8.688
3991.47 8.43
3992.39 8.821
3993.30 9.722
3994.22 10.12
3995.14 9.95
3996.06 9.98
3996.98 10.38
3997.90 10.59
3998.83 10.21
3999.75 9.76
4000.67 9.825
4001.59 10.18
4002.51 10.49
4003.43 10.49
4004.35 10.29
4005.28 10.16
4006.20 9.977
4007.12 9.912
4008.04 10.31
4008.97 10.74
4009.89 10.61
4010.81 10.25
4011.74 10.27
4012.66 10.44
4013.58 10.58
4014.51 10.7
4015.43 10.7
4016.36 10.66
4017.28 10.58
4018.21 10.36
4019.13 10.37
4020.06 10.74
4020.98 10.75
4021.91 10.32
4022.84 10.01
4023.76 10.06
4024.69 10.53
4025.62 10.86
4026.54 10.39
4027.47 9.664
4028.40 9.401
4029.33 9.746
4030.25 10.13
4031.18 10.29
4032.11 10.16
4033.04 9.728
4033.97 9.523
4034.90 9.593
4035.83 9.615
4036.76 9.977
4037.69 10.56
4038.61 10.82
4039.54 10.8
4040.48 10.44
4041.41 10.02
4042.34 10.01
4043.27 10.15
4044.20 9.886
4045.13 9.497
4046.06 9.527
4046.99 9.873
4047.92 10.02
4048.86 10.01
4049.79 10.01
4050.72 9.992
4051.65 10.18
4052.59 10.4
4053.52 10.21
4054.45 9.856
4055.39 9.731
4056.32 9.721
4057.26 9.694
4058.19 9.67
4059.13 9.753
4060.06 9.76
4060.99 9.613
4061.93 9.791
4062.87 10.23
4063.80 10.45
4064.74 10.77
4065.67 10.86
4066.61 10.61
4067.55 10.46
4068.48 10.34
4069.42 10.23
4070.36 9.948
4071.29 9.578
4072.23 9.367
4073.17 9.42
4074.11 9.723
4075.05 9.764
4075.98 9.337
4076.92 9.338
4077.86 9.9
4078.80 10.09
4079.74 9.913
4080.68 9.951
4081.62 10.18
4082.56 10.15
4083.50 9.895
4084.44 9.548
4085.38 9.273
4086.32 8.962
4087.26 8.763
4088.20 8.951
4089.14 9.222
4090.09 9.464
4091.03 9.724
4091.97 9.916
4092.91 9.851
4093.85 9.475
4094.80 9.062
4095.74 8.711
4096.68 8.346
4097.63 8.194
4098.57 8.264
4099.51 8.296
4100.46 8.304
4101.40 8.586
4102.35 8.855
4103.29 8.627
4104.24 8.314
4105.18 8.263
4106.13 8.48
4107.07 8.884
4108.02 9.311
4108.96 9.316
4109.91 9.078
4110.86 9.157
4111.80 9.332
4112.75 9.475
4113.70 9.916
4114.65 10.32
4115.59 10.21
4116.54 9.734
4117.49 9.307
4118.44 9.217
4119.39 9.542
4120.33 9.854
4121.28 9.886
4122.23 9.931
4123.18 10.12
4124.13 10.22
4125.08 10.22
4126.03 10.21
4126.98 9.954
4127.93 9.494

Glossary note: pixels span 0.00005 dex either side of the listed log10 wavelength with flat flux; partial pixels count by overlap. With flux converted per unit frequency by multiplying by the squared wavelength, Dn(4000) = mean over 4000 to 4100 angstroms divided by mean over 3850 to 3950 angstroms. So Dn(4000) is 1.33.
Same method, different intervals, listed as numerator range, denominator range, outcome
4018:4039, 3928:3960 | 1.40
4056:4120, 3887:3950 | 1.30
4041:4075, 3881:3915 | 1.34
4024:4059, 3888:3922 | 1.27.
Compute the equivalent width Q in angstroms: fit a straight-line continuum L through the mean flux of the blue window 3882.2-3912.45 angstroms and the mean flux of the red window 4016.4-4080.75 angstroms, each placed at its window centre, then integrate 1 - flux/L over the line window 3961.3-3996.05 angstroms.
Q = 5.5 angstroms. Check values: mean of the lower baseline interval 8.01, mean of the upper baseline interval 10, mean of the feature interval 7.69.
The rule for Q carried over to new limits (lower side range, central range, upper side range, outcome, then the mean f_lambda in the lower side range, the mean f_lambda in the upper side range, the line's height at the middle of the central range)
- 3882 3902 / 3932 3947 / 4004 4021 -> 2.91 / 7.68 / 10.4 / 8.77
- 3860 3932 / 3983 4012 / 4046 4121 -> -2.59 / 8.17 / 9.55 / 8.92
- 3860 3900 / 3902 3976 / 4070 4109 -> 6.43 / 8.06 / 9.22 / 8.39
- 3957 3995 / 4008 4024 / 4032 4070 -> -2.77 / 7.66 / 10.1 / 8.94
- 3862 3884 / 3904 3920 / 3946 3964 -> -1.76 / 8.21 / 8.08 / 8.15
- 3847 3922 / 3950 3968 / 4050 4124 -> 2.77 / 8.33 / 9.55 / 8.78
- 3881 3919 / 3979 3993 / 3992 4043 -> 1.17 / 8.19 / 10.2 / 9.67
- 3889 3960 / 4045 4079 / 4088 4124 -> -3.91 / 8.01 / 9.21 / 8.92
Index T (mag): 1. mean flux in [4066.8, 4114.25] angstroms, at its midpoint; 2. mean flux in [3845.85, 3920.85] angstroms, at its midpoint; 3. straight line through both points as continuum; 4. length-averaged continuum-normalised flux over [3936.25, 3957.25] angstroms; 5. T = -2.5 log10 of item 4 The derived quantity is 0.080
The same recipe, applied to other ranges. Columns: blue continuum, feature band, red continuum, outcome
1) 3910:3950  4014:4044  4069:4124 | -0.169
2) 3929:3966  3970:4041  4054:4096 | -0.122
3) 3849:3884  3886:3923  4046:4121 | 0.022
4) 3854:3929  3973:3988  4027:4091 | 0.131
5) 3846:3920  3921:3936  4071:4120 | 0.216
